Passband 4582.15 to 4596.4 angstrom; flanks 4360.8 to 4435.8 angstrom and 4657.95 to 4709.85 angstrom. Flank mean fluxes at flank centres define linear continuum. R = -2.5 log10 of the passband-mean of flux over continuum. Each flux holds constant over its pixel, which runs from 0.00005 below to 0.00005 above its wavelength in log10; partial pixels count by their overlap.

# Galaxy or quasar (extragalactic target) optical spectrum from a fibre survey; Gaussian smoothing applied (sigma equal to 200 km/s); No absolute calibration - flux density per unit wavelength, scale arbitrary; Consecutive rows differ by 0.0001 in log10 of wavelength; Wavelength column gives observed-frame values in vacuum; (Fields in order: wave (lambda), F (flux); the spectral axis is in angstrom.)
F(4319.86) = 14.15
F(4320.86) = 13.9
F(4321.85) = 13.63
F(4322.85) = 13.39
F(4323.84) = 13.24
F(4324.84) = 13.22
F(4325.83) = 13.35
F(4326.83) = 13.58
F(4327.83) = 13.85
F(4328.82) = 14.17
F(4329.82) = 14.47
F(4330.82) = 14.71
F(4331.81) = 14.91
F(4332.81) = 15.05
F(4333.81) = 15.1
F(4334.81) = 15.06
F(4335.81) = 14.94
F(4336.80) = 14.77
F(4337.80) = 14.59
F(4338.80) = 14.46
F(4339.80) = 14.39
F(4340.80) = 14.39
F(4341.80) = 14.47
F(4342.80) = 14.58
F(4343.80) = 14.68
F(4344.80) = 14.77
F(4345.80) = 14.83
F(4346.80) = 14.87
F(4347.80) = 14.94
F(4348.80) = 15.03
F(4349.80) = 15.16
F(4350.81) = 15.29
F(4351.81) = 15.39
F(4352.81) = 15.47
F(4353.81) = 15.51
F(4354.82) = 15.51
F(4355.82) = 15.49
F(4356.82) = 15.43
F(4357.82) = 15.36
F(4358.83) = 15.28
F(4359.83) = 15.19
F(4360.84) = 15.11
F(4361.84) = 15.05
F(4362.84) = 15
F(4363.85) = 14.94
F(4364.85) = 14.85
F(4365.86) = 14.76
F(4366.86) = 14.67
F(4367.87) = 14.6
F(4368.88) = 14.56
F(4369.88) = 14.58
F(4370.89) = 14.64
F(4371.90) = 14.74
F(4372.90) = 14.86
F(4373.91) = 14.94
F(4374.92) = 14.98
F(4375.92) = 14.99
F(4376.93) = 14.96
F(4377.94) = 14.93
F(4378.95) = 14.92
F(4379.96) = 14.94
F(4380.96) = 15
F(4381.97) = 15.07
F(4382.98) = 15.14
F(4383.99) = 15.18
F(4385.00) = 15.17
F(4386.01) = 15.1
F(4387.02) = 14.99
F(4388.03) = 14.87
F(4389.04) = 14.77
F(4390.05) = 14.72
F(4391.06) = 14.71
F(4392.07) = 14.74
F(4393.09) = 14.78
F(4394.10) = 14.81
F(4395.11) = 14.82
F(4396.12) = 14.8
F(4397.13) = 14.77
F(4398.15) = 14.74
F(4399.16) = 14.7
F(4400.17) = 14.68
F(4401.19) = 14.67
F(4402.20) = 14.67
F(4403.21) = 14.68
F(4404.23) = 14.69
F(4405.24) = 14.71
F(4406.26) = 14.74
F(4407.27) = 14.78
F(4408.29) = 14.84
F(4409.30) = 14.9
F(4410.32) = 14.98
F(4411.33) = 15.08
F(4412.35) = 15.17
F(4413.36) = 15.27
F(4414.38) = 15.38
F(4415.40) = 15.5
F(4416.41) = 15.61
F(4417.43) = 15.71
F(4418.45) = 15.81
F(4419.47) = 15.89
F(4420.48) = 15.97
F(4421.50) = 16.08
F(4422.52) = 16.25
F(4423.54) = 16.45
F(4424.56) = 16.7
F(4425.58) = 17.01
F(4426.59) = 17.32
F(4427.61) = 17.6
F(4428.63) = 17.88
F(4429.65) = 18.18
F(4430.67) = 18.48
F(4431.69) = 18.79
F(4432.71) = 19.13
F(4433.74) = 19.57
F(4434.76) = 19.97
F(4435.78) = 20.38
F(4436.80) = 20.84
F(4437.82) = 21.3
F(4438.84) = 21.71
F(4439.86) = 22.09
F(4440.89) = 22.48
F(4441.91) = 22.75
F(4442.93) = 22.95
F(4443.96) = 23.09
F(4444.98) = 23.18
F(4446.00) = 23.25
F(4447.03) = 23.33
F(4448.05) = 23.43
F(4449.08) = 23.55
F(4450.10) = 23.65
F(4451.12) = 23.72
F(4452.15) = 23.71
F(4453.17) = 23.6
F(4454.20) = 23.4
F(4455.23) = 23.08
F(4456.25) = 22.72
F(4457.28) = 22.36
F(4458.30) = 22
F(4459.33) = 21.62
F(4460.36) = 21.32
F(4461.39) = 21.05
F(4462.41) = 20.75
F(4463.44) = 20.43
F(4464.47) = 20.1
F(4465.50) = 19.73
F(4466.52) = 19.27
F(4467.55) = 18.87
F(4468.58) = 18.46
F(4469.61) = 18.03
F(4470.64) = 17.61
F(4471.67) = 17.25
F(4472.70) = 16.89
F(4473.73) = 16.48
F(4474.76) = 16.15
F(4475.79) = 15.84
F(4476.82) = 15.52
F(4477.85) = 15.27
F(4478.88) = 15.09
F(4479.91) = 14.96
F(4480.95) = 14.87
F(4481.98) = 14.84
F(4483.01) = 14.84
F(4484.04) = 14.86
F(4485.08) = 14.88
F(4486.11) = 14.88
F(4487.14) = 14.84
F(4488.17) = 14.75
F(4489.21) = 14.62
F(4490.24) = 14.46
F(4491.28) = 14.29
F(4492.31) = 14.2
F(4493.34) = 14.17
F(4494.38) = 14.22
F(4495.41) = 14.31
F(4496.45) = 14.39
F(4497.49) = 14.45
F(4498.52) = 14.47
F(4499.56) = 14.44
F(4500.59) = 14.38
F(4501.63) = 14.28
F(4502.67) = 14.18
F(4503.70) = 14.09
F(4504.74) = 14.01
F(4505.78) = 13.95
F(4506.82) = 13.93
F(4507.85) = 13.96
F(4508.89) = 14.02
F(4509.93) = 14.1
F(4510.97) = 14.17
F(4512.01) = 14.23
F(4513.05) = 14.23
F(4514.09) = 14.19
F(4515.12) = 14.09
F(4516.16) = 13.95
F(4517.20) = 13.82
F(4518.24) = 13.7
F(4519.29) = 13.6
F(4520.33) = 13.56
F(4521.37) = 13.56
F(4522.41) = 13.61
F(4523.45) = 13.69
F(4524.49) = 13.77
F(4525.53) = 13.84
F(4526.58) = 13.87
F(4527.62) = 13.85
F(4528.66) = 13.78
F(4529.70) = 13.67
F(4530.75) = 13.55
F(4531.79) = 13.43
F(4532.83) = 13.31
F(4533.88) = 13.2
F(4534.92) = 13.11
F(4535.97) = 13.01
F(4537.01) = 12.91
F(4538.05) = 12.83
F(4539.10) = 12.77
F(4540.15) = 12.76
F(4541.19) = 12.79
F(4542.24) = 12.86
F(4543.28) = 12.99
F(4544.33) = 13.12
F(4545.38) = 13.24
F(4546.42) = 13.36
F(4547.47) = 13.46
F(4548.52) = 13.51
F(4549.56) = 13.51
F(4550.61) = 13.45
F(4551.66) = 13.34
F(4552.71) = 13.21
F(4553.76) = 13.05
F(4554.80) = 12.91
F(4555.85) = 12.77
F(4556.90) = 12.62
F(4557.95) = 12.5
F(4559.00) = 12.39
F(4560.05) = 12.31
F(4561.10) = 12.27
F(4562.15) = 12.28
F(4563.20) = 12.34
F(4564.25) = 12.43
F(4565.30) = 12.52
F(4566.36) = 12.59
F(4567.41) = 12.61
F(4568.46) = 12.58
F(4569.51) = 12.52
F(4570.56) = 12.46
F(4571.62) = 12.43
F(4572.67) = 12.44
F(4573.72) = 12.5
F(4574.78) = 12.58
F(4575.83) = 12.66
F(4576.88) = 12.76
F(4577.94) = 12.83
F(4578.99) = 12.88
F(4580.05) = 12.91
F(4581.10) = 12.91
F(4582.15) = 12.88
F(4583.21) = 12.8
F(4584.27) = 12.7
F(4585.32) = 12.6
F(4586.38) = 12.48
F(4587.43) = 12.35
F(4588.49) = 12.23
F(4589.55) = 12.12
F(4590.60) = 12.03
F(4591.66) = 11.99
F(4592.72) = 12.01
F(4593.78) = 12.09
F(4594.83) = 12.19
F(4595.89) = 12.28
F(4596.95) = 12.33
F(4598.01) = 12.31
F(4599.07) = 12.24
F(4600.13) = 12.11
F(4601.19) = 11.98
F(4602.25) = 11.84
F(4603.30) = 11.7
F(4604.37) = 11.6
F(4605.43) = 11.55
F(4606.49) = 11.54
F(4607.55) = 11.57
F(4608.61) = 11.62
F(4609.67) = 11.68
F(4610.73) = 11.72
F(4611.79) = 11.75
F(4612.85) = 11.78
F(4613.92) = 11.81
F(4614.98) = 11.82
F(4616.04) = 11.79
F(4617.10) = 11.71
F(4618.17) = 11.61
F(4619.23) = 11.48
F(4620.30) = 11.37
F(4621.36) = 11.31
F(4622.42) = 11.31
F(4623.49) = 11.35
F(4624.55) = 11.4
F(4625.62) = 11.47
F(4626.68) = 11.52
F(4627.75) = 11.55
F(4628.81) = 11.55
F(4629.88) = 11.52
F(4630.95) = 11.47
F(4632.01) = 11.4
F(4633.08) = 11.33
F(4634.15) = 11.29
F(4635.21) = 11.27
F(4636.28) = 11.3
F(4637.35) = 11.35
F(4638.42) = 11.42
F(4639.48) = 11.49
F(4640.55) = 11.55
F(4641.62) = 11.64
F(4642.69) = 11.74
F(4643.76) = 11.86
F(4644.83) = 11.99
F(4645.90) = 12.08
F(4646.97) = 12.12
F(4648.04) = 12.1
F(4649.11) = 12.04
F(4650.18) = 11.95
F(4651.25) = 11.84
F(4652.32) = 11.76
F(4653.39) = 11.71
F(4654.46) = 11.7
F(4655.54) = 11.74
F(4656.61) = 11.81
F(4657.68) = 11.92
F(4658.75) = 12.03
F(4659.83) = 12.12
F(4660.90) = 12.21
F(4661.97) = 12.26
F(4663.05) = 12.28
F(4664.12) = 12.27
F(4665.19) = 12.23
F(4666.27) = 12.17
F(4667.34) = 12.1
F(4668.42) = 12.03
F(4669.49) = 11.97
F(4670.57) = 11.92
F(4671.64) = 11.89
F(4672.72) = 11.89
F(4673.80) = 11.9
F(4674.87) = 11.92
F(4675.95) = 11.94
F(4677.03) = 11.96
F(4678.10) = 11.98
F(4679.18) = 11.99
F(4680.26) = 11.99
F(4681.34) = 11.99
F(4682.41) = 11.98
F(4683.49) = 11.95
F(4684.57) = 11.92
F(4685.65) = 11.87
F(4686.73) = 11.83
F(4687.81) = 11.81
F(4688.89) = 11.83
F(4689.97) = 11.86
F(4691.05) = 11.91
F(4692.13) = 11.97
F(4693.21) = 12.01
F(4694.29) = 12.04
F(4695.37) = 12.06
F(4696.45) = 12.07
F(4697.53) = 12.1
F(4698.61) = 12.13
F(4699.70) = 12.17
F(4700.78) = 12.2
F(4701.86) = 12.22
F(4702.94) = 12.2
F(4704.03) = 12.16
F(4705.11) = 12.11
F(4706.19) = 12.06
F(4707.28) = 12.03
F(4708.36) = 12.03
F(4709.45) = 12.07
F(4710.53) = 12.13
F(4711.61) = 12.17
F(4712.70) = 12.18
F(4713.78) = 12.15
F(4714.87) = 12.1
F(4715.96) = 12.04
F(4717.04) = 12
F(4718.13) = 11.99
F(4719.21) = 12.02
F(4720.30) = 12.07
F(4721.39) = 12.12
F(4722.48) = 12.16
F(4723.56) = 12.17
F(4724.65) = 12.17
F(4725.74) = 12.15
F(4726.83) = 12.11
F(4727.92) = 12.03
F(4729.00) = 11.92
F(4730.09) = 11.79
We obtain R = 0.075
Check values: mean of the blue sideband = 15.5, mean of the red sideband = 12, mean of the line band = 12.3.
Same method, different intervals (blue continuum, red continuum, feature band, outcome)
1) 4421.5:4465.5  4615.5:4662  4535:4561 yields 0.22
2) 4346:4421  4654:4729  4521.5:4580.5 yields 0.03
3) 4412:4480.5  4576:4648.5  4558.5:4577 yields 0.12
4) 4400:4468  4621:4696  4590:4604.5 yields 0.14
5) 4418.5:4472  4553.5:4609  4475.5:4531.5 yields 0.18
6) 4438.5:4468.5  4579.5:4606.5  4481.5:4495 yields 0.32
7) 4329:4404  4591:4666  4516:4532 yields -0.06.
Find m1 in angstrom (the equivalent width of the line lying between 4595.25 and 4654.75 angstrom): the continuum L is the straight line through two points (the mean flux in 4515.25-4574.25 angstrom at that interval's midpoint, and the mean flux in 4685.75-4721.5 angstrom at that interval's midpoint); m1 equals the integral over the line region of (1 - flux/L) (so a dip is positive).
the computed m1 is 4.1 angstrom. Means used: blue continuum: 13.1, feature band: 11.7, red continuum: 12.1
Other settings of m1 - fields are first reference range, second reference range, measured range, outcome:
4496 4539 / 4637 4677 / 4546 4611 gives 2.7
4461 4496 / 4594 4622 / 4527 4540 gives 1.0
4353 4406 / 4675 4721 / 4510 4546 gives 0.2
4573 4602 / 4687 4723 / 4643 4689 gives 0.8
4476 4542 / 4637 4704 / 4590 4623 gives 2.5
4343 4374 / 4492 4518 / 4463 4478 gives -3.6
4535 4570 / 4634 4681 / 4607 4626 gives 1.0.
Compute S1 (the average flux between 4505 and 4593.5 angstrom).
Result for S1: 13.1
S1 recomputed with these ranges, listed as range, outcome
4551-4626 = 12.2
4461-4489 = 16.9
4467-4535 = 14.6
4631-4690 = 11.9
